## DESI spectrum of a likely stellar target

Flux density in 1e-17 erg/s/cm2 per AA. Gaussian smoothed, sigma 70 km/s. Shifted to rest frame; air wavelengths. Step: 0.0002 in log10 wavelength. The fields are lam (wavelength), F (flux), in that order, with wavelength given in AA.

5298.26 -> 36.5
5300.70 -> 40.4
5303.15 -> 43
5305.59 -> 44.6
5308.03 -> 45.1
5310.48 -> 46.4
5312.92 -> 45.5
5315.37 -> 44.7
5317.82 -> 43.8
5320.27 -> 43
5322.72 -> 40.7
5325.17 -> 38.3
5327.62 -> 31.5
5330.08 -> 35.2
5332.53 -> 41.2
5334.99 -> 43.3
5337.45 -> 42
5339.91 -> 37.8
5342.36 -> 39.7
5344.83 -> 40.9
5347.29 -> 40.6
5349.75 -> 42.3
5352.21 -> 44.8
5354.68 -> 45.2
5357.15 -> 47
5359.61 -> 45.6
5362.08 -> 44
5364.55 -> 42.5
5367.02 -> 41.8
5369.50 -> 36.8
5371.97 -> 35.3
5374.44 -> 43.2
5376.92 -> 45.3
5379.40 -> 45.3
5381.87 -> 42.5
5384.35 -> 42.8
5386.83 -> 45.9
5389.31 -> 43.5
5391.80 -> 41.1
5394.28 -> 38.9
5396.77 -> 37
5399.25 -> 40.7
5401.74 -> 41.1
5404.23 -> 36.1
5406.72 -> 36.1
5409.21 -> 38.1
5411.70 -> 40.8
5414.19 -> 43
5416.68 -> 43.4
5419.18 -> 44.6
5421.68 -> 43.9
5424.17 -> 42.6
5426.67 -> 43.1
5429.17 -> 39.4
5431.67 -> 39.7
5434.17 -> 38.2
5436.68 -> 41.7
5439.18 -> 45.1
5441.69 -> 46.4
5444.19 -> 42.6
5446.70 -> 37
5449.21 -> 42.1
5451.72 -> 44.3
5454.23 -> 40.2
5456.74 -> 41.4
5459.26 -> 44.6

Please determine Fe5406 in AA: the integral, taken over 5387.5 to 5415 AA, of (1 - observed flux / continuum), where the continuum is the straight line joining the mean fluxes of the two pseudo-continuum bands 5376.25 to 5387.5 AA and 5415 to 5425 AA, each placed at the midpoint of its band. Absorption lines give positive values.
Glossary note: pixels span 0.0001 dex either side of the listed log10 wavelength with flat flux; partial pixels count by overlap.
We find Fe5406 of 2.6 AA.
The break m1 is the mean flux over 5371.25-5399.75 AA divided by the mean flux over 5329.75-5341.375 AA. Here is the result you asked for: 1.04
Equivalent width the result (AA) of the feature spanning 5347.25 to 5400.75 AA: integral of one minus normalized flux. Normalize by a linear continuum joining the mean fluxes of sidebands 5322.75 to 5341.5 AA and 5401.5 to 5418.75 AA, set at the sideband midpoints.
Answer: -4.2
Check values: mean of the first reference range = 38.7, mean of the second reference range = 40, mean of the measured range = 42.4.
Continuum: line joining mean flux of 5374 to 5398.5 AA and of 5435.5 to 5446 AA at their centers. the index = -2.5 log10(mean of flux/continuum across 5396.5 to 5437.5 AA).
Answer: 0.06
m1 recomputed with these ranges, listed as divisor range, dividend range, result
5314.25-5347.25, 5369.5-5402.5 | 1.04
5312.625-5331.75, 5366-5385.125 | 1.04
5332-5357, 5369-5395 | 1.00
